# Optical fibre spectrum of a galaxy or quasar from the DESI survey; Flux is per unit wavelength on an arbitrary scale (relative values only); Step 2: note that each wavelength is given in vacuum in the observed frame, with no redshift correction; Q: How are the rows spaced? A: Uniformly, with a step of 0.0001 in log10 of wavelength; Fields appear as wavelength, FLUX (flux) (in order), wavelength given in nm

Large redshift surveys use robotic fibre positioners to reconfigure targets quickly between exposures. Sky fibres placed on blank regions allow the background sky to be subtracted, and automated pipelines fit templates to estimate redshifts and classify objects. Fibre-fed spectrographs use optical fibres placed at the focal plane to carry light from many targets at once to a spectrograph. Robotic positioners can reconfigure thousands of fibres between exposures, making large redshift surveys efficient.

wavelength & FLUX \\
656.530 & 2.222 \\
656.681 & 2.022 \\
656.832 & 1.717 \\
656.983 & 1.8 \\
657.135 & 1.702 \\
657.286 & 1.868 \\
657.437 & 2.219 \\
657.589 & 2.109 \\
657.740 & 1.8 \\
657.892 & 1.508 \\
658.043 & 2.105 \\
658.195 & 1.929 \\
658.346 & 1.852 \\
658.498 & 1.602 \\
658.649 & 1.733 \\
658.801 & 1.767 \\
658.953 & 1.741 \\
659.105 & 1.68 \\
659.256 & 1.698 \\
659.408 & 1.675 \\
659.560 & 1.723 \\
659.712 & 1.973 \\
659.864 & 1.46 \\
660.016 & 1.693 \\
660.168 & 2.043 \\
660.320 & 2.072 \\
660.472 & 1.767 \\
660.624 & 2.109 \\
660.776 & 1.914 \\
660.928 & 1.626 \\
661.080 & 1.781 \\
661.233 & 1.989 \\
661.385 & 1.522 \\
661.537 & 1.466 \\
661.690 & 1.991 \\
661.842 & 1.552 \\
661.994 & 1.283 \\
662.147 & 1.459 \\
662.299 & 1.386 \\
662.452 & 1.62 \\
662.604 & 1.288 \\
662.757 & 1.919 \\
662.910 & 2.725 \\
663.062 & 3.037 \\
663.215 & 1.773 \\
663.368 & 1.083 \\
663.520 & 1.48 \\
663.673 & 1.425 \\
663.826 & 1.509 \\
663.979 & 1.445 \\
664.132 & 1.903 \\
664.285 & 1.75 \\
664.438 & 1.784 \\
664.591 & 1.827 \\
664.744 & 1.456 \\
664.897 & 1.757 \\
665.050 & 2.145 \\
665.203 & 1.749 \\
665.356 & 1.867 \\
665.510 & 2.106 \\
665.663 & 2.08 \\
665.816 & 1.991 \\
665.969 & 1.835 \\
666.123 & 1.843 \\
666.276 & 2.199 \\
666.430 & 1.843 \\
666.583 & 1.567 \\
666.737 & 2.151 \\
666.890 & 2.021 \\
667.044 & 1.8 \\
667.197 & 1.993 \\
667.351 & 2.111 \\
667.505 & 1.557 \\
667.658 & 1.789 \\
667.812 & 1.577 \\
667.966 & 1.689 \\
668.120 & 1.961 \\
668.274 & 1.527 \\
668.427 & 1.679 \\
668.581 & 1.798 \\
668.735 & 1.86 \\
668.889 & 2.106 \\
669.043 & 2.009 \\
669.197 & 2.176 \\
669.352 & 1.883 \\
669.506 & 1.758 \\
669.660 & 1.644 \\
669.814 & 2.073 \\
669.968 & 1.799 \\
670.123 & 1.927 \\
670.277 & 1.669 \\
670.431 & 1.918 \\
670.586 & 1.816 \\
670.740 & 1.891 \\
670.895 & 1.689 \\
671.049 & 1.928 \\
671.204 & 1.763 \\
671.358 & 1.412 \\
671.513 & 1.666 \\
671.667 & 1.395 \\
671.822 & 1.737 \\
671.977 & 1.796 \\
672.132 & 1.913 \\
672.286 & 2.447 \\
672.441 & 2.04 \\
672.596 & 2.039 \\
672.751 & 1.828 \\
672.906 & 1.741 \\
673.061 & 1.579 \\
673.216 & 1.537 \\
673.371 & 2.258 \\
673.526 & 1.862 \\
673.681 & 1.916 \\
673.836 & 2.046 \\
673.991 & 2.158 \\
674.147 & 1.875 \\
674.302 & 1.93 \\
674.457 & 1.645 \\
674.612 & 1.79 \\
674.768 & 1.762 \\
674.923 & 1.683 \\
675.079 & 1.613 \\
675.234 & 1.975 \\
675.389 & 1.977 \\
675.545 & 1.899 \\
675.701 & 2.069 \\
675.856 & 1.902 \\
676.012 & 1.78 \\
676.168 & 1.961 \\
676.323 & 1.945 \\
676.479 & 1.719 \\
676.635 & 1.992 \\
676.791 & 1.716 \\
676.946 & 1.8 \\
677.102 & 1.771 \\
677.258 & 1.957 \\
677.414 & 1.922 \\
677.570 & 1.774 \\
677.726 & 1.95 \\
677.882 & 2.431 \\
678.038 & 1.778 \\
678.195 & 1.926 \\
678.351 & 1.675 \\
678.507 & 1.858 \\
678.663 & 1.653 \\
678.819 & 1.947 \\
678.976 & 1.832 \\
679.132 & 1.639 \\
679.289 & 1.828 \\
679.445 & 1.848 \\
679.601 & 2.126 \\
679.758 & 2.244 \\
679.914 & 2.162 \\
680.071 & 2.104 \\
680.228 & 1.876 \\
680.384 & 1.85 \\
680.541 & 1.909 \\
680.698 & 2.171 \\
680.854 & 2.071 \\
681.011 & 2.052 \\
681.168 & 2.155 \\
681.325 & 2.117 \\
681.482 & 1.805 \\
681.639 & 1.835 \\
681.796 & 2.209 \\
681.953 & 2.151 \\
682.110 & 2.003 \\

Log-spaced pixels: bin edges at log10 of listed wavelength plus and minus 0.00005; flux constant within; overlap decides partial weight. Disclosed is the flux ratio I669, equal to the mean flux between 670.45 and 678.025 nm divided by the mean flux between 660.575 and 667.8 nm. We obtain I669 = 1.0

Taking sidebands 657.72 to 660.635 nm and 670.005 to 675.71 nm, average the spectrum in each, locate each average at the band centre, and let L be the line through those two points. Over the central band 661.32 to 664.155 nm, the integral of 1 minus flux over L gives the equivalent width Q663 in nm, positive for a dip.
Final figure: 0.20 nm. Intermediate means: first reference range 1.79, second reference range 1.84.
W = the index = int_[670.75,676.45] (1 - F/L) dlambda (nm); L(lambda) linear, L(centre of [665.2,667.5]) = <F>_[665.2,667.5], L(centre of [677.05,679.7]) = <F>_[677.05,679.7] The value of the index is 0.16 nm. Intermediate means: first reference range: 1.94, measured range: 1.85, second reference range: 1.88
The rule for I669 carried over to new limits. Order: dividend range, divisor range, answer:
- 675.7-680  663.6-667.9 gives 1.04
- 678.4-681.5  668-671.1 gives 1.06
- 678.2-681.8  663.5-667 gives 1.07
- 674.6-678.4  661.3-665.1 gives 1.10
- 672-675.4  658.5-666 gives 1.07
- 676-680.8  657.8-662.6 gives 1.11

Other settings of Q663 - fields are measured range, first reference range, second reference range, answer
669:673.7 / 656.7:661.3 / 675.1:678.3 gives 0.10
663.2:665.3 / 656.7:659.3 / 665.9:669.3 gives 0.23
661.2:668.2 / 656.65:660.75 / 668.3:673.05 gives 0.17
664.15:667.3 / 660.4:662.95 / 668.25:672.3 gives -0.22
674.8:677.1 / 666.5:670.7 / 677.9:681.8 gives 0.07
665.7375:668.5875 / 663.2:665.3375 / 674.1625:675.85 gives -0.23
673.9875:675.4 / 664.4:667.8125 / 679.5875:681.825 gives 0.11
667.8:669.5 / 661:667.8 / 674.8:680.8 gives -0.02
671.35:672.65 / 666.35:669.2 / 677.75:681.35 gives 0.03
